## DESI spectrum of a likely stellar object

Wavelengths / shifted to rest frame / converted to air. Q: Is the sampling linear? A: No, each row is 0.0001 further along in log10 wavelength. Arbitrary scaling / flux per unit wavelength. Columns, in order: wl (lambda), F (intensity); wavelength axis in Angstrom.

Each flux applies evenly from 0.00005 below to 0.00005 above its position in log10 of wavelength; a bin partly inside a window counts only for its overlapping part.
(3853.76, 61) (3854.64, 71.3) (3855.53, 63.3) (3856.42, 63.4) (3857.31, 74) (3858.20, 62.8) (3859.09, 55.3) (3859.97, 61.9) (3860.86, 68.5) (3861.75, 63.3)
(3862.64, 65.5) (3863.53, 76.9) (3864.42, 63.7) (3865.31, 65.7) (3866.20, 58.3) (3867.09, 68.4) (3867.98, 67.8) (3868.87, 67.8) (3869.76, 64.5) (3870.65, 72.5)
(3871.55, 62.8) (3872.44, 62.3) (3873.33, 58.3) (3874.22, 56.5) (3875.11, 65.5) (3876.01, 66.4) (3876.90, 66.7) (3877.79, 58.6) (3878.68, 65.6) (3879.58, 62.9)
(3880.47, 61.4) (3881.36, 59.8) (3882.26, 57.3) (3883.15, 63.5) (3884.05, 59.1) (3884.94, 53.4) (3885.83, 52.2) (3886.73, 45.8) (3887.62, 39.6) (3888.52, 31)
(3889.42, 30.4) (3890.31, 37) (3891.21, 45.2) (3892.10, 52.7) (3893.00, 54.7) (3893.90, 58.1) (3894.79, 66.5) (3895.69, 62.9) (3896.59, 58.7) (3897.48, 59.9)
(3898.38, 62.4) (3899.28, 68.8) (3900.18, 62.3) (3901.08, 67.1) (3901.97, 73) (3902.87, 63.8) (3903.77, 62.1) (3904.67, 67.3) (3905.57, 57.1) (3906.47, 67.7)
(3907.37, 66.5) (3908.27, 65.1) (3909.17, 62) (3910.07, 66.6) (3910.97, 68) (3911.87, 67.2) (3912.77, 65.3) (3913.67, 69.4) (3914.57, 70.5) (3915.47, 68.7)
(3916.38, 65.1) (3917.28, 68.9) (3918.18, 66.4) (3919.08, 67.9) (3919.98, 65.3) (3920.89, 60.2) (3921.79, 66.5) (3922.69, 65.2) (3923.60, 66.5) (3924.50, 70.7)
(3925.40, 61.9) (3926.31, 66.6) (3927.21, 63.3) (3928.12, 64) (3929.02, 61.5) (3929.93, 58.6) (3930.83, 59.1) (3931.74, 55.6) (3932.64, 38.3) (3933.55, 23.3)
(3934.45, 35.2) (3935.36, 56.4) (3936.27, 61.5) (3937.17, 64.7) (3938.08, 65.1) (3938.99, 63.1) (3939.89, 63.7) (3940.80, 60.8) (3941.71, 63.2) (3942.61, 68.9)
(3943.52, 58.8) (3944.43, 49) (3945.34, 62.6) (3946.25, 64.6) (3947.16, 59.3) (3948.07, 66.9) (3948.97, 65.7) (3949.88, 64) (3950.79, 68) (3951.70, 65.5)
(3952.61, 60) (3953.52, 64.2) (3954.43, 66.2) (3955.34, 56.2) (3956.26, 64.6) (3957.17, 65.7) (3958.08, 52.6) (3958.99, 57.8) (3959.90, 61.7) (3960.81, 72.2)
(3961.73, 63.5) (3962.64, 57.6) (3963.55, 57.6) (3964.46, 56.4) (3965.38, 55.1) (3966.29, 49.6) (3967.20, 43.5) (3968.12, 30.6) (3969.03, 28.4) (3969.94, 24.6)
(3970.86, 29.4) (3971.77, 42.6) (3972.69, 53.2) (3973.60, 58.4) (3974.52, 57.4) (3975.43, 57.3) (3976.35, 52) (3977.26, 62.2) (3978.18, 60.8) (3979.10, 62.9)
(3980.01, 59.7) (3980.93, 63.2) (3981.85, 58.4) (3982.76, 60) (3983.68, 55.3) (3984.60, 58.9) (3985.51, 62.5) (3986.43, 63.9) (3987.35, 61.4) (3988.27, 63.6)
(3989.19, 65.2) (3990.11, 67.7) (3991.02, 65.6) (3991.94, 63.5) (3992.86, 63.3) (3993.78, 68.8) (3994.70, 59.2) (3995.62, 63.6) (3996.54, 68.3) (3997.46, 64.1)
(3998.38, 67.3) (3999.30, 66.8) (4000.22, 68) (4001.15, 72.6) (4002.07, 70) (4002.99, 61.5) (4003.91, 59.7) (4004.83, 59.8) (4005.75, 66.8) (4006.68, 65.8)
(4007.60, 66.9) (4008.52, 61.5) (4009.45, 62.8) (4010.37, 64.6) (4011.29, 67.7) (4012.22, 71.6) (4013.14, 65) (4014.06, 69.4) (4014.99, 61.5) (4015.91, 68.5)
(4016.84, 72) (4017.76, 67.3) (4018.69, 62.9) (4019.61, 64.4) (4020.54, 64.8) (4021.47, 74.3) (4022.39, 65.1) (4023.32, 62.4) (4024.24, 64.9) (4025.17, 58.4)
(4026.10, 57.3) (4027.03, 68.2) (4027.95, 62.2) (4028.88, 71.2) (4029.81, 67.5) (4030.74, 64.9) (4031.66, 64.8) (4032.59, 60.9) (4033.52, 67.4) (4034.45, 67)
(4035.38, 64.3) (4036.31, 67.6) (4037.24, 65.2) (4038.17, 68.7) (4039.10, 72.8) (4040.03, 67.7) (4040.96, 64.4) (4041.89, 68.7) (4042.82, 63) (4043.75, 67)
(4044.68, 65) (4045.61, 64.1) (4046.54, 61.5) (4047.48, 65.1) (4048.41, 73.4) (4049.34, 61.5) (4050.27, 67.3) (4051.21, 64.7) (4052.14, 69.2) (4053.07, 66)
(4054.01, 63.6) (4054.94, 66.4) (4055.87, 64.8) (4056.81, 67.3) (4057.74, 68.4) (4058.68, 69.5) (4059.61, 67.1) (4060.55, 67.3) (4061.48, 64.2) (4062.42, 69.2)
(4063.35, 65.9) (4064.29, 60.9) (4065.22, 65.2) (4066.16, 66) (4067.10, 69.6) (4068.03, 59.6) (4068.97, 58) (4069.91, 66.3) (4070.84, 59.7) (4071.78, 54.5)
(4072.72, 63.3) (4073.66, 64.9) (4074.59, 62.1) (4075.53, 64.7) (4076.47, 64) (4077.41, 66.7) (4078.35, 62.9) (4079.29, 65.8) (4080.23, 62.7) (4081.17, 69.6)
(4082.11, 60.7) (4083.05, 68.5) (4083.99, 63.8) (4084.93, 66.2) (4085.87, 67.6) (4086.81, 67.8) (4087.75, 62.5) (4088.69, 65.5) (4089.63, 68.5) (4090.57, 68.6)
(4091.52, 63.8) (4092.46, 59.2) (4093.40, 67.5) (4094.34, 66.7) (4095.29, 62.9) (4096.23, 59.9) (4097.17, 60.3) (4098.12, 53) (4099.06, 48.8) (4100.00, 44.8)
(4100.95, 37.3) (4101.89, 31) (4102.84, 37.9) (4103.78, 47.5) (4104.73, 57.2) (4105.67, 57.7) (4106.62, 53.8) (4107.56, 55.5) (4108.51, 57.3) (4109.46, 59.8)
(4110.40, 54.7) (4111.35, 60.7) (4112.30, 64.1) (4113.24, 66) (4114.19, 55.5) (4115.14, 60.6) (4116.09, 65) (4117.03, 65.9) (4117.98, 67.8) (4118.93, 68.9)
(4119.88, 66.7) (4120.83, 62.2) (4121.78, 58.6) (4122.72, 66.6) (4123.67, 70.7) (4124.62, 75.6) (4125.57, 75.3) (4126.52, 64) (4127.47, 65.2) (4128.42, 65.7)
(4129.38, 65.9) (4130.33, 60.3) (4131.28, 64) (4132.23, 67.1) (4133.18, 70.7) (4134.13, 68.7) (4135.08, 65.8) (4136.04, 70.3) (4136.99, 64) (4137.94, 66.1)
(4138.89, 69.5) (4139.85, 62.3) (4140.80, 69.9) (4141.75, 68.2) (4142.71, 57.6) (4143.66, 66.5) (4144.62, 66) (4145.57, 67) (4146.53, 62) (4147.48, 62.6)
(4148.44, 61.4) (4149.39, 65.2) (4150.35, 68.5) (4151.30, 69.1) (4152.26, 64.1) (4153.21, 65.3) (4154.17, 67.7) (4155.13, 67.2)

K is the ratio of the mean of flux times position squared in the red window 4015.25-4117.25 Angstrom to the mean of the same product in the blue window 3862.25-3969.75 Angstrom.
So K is 1.1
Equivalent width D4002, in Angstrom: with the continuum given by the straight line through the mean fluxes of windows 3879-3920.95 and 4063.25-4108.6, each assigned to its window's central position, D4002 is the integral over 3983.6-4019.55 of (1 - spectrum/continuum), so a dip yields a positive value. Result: -2.9 Angstrom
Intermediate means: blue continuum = 60.2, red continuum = 60.3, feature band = 65.1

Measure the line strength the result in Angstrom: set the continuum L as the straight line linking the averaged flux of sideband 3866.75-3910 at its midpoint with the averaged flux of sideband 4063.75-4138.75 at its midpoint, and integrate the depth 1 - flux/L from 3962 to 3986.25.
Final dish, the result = 3.3 Angstrom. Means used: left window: 59.6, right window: 62.2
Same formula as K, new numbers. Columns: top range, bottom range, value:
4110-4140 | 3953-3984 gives 1.29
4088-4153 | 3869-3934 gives 1.15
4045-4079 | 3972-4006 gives 1.08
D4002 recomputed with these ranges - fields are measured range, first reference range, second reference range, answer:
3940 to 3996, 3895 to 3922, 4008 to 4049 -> 6.12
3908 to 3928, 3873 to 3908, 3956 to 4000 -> -2.82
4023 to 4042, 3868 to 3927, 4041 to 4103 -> -0.87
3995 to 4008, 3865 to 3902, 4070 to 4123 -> -1.31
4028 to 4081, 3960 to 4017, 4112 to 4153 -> -2.33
